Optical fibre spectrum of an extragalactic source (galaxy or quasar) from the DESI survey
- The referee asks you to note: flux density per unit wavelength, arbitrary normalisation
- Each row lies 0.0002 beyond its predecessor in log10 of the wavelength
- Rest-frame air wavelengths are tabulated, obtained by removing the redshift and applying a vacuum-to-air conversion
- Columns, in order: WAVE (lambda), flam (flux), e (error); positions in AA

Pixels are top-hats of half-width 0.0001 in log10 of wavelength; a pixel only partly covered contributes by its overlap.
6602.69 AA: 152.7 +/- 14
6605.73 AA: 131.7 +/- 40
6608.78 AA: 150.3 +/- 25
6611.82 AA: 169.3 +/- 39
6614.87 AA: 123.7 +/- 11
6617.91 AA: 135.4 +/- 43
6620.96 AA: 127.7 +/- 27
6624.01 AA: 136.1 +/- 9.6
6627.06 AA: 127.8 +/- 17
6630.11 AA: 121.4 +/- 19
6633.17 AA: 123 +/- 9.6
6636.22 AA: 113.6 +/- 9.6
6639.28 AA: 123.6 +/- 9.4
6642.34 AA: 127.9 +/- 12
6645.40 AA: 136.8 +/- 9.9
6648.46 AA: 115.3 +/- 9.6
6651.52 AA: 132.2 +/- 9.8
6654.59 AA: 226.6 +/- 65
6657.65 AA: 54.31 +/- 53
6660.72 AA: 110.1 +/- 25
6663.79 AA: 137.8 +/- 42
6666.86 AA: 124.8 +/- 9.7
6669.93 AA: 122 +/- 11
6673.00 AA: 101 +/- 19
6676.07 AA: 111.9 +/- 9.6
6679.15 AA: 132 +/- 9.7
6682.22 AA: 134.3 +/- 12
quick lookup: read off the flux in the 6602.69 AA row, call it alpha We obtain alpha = 152.7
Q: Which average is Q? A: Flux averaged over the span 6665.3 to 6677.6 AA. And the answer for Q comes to 115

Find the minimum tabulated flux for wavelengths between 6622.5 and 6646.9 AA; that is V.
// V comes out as 113.6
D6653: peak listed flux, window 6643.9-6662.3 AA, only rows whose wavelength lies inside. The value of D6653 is 226.6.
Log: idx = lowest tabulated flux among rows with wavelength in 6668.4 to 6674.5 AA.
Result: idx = 101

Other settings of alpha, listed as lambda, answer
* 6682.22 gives 134.3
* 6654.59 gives 226.6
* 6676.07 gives 111.9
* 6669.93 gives 122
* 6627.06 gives 127.8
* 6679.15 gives 132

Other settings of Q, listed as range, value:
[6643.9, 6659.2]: 133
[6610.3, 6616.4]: 147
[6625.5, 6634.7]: 124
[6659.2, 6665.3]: 124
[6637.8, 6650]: 126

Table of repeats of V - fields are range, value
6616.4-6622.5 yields 127.7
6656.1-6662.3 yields 54.31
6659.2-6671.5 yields 110.1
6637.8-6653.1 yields 115.3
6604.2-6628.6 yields 123.7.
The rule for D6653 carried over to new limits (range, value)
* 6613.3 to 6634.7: 136.1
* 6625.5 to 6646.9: 136.8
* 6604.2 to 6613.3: 169.3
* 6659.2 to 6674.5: 137.8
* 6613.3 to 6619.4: 135.4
